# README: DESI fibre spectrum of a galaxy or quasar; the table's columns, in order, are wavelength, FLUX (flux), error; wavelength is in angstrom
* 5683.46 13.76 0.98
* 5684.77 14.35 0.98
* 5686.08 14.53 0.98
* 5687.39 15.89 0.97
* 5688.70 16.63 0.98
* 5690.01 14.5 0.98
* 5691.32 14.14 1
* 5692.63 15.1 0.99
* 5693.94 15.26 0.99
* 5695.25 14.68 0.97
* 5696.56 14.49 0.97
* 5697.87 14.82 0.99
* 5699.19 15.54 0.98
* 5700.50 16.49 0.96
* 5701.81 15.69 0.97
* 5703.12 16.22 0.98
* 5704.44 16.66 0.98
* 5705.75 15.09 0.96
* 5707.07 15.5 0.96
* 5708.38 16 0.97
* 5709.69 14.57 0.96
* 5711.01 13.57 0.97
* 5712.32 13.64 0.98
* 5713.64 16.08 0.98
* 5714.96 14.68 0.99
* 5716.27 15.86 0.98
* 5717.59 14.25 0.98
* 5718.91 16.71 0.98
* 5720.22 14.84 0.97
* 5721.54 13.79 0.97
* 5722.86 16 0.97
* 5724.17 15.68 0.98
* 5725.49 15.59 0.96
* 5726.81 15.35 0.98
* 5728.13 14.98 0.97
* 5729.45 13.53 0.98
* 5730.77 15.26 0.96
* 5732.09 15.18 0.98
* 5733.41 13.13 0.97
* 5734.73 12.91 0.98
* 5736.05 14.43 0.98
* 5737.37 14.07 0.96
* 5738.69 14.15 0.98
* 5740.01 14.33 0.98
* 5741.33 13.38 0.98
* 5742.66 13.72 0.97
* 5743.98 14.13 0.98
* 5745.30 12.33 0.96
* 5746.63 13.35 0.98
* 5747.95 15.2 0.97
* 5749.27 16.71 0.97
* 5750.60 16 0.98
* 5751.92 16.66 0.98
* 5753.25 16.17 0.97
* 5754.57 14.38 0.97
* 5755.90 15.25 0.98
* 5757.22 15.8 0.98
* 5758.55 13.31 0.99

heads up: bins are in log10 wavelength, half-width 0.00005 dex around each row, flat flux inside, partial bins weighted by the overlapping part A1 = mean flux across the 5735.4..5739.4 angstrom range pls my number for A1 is 14.2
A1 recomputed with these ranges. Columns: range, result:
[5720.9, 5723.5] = 14.9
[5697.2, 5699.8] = 15.1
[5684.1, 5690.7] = 15.2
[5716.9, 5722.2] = 14.9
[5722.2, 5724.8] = 15.9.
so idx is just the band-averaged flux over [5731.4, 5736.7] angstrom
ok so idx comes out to 13.9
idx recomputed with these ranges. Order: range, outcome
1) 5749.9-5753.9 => 16.3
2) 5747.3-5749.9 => 16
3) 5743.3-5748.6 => 13.8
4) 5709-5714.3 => 14.5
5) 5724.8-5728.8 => 15.3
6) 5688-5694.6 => 15.1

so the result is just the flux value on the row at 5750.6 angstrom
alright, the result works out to 16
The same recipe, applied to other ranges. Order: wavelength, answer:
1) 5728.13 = 14.98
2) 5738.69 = 14.15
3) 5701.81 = 15.69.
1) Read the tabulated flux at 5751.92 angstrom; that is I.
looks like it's 16.66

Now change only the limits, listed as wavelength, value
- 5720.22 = 14.84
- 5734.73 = 12.91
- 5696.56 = 14.49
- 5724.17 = 15.68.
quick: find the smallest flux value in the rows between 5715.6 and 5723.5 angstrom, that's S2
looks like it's 13.79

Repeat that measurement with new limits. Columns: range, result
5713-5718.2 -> 14.25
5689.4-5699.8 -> 14.14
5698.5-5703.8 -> 15.54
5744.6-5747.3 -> 12.33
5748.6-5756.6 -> 14.38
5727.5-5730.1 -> 13.53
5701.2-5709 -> 15.09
